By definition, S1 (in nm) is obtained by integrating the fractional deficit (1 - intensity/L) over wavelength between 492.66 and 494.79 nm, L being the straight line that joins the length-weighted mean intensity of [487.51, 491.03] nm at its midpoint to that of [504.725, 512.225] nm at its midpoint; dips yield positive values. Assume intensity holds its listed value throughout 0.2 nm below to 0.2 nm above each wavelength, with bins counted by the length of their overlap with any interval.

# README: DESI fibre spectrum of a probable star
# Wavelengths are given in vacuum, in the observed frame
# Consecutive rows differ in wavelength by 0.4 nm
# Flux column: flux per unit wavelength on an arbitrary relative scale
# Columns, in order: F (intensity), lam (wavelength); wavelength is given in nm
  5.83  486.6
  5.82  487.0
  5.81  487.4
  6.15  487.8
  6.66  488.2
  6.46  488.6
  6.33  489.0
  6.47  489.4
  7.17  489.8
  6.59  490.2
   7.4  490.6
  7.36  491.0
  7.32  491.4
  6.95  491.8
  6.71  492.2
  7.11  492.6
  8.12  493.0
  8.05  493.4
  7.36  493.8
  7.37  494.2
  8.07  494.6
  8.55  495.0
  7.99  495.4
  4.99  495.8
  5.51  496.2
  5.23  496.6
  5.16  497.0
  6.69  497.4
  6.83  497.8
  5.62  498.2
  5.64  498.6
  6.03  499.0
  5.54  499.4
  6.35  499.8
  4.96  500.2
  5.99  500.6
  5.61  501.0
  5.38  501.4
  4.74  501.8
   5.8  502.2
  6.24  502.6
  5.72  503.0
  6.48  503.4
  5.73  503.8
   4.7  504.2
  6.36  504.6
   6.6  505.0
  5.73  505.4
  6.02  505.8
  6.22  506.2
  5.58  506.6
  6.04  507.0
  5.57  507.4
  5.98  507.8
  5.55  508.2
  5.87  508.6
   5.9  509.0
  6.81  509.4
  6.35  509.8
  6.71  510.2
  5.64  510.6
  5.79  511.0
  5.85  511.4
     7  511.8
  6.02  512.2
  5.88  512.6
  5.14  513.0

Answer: -0.39 nm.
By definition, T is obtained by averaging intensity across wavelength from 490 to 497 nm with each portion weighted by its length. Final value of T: 7.04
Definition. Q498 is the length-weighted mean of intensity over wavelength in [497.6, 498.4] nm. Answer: 6.22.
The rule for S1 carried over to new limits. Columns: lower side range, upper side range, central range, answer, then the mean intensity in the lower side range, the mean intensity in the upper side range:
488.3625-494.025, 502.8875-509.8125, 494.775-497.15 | 0.16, 7.1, 5.95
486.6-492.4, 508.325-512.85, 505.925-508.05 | 0.12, 6.63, 6.14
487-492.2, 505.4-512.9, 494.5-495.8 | -0.24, 6.69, 6.02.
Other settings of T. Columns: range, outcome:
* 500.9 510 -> 5.87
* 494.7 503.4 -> 5.97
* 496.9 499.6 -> 5.96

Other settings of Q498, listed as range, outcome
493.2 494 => 7.7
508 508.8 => 5.71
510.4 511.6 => 5.76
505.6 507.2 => 5.97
